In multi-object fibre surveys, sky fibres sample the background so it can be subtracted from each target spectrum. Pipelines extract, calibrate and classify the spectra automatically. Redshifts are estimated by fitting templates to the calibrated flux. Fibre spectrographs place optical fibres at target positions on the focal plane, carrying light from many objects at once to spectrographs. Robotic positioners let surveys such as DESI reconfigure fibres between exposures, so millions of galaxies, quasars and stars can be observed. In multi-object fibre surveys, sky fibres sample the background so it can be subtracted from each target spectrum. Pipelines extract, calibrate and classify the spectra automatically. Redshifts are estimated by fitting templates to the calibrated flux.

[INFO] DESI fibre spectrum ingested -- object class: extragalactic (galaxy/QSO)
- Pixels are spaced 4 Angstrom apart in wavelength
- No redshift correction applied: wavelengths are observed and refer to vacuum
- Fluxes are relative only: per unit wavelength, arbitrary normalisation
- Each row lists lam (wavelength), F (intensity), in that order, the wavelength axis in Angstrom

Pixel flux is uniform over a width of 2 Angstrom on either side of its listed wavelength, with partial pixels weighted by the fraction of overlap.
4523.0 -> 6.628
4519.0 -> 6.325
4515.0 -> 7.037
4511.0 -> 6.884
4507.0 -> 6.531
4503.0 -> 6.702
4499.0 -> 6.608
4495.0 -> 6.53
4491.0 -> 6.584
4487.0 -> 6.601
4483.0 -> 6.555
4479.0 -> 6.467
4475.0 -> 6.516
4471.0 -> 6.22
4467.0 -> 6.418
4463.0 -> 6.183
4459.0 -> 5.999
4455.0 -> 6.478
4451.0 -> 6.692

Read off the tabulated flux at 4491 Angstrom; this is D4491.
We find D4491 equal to 6.584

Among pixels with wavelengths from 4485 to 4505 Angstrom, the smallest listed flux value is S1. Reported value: 6.53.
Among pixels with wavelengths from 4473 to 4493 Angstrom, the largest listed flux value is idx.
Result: 6.601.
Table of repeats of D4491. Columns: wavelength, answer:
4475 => 6.516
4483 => 6.555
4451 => 6.692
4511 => 6.884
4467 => 6.418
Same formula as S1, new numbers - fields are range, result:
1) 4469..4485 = 6.22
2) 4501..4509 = 6.531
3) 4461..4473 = 6.183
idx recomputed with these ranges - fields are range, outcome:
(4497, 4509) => 6.702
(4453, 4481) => 6.516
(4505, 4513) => 6.884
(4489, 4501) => 6.608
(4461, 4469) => 6.418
